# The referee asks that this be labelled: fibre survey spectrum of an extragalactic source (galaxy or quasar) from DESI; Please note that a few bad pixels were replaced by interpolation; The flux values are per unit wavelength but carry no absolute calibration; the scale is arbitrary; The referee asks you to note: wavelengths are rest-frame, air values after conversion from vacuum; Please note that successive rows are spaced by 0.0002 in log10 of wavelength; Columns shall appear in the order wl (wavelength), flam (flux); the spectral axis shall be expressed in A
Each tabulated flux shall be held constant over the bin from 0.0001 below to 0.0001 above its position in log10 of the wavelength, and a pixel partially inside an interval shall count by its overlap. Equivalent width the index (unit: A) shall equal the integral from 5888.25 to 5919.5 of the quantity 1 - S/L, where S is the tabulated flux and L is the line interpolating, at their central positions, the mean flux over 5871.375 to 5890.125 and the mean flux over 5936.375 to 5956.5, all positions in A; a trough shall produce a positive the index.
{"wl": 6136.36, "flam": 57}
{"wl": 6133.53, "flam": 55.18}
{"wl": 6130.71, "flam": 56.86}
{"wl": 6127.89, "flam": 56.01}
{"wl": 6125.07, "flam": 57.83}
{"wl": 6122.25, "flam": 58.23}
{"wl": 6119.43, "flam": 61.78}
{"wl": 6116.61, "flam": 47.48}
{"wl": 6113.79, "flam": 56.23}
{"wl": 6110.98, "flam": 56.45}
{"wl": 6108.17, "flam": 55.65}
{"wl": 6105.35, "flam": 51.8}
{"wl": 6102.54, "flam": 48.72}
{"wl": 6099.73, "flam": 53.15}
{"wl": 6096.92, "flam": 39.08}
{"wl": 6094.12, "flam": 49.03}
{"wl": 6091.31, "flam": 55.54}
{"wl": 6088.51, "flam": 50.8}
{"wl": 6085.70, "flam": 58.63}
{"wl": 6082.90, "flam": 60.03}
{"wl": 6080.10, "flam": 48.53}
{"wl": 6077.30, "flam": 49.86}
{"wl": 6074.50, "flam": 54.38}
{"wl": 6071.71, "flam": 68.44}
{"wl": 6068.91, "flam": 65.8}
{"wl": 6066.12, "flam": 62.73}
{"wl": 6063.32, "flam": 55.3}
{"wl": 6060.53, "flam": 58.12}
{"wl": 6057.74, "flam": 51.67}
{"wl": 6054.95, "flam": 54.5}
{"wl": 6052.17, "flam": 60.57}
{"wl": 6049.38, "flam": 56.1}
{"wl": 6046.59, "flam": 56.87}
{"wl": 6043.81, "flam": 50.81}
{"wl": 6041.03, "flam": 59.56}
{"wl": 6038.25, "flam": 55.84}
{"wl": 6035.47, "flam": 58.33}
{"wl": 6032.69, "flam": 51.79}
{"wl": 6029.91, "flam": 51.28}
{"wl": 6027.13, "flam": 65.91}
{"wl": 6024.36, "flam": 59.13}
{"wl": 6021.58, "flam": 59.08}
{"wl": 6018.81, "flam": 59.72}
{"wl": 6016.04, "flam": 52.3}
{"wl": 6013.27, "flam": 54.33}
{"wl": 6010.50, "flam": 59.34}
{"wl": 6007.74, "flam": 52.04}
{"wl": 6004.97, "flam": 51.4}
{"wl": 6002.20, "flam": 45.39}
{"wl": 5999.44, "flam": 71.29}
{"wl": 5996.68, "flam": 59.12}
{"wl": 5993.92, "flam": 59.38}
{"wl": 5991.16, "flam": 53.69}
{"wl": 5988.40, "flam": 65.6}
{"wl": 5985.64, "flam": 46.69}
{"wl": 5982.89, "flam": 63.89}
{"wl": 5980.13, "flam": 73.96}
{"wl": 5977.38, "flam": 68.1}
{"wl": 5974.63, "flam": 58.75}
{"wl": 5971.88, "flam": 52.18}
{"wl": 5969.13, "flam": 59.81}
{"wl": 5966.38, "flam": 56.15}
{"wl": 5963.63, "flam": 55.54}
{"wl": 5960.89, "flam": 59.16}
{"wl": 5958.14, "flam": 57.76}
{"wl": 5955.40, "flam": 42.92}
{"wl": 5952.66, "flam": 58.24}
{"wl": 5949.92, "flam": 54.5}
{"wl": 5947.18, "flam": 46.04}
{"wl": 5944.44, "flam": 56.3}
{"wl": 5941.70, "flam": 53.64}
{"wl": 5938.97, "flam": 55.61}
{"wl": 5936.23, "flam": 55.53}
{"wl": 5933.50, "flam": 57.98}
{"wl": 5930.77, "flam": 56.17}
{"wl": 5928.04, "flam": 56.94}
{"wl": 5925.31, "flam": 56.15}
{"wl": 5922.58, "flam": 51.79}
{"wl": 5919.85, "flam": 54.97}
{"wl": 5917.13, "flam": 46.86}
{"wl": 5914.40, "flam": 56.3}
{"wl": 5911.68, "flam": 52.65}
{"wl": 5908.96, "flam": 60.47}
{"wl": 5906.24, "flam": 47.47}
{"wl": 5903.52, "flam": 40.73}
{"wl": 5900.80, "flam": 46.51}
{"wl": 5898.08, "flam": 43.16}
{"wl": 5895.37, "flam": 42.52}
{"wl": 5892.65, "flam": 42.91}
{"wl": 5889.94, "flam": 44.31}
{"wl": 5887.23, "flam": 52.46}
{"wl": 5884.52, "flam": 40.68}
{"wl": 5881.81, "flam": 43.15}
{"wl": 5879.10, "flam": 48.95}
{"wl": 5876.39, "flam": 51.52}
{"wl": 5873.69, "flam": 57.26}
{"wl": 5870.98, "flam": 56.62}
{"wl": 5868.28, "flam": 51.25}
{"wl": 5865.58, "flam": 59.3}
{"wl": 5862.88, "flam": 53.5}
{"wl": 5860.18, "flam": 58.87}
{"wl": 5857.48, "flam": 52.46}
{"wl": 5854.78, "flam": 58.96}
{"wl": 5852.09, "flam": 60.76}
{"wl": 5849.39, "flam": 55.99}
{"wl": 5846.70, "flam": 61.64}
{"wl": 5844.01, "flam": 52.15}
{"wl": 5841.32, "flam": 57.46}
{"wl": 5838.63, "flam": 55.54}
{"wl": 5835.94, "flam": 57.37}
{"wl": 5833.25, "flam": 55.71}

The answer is 1.5 A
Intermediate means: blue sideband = 49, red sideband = 52.8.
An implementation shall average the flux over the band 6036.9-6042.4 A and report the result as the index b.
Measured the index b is 57.7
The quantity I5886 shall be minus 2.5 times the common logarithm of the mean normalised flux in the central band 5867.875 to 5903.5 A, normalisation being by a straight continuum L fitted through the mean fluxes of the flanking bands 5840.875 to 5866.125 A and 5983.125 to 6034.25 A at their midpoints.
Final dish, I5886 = 0.20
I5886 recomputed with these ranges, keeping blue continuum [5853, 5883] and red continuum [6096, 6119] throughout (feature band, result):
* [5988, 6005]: -0.10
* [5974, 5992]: -0.17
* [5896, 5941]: 0.02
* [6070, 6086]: -0.09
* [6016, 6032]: -0.11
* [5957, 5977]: -0.09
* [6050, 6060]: -0.07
